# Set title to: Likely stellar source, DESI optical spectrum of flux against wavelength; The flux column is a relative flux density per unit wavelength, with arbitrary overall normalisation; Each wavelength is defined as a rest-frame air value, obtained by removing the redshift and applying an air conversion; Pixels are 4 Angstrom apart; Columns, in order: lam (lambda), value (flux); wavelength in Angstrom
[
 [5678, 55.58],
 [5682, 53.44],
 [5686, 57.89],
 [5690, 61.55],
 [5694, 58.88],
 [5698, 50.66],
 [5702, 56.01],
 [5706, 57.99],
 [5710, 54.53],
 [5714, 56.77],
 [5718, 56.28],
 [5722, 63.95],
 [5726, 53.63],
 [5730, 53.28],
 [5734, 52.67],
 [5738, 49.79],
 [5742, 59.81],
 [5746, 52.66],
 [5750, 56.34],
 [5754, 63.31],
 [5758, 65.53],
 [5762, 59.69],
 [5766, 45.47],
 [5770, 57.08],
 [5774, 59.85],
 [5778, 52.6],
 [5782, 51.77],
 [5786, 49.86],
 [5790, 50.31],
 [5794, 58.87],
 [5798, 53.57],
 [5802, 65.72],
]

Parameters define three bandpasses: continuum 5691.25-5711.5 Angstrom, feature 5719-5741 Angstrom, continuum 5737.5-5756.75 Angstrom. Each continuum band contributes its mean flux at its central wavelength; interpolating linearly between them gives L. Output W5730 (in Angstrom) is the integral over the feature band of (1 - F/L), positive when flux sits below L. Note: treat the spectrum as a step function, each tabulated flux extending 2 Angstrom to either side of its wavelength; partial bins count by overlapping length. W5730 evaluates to 0.68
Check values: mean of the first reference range 55.9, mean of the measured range 55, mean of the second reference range 57.3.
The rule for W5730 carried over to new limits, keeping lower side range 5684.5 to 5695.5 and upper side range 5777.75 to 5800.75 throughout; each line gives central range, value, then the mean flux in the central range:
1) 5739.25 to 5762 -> -1.4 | 59.2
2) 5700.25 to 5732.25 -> 0.7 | 56.5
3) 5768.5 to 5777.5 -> -0.5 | 57.6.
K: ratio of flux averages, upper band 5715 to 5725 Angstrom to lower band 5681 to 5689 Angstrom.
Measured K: 1.04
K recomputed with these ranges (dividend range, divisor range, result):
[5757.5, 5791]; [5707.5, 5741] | 0.98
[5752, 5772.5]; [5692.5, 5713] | 1.05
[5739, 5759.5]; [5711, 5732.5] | 1.04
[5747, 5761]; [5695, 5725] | 1.08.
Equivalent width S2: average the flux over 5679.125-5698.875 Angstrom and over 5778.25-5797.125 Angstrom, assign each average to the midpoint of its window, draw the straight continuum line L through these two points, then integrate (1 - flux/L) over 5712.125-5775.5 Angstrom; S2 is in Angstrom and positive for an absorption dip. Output -2.4 Angstrom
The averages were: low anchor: 56.8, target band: 56.6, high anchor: 52.7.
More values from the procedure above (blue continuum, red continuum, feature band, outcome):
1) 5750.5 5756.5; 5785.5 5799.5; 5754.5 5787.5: 1.4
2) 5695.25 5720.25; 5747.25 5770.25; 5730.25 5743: 0.7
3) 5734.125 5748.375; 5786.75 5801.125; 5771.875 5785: 0.0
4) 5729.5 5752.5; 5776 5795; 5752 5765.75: -1.8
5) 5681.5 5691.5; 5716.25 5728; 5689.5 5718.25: 0.8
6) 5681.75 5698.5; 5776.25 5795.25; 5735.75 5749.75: 0.1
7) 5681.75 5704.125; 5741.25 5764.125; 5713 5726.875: 0.0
